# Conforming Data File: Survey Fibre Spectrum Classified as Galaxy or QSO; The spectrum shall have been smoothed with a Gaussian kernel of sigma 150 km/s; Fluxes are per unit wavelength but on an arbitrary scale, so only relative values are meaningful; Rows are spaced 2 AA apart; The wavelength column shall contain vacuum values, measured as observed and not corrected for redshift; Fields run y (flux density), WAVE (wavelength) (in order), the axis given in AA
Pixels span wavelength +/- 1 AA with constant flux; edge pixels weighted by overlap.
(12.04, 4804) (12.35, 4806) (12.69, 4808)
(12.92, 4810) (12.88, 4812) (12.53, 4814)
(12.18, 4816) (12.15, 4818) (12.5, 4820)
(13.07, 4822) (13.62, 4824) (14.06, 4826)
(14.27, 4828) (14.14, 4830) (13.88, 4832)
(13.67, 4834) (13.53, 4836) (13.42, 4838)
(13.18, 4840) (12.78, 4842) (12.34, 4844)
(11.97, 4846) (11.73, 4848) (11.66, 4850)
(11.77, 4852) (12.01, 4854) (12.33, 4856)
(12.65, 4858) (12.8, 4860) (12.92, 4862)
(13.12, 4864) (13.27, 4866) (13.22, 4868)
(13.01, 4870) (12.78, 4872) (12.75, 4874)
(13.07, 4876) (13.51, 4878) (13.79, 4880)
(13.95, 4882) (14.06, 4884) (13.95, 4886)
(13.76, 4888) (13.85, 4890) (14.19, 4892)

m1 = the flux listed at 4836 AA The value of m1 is 13.53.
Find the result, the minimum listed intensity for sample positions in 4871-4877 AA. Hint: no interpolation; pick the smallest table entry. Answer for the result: 12.75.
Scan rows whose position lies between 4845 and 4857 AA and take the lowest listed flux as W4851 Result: 11.66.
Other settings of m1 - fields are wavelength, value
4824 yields 13.62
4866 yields 13.27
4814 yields 12.53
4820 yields 12.5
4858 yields 12.65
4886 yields 13.95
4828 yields 14.27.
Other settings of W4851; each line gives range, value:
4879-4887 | 13.79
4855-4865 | 12.33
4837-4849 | 11.73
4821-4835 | 13.07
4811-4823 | 12.15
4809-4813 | 12.88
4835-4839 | 13.42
